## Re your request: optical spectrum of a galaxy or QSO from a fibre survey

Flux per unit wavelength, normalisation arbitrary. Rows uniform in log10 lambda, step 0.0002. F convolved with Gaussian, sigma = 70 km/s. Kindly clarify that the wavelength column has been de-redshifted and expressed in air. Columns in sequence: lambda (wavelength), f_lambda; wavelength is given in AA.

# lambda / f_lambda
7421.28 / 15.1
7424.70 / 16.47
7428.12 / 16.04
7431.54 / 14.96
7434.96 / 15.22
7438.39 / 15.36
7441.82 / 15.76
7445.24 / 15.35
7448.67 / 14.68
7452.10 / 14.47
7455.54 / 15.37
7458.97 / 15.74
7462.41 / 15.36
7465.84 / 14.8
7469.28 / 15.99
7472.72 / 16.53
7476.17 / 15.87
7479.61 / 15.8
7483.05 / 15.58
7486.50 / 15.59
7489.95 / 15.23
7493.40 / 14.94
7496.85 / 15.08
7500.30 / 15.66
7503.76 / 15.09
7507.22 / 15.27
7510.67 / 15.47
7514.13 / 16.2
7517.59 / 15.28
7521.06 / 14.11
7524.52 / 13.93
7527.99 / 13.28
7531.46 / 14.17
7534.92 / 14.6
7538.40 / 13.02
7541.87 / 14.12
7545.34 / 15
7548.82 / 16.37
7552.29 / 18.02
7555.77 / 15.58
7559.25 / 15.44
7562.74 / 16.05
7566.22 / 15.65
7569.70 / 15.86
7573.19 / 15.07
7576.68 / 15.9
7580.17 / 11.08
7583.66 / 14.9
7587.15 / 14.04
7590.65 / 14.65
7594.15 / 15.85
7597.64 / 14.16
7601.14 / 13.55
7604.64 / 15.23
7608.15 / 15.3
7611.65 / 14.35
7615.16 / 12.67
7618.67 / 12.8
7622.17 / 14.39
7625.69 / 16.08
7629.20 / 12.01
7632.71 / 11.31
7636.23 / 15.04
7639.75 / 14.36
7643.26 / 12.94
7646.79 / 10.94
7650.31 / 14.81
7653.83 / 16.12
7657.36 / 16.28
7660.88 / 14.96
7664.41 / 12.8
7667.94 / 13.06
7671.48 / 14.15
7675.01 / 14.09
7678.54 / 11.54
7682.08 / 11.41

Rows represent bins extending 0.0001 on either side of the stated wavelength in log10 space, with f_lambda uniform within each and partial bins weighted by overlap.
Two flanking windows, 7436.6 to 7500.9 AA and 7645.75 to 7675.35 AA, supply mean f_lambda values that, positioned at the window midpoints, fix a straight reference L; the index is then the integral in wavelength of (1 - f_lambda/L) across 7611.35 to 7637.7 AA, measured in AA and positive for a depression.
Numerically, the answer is 1.68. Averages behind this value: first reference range 15.4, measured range 13.5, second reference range 14.2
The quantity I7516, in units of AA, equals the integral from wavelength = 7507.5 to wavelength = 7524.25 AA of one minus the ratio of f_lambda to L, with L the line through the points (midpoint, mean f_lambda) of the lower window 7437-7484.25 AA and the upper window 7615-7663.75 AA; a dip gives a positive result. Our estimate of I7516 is -0.2 AA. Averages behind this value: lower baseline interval 15.5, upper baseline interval 13.9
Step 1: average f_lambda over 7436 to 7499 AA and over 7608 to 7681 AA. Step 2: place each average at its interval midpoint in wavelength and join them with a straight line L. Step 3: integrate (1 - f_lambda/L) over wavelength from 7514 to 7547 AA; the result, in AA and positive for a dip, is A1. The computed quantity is 1.22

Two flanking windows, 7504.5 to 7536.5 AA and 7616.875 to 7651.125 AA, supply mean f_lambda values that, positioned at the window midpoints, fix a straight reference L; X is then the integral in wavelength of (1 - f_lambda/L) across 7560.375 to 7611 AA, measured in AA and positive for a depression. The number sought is -2.99 AA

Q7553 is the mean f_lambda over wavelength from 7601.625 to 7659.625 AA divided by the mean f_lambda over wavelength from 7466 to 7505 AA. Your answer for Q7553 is 0.90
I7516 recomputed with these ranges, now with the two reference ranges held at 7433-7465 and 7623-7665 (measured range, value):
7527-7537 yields 0.5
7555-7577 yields -1.7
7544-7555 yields -1.4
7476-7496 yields -0.6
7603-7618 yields 0.0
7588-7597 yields -0.4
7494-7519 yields -0.9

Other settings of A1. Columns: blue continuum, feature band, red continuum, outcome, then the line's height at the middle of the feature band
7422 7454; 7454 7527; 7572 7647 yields -2.0 AA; 14.9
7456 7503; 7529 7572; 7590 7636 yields -1.6 AA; 14.7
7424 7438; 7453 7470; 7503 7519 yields 0.2 AA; 15.5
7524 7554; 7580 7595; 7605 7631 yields 0.0 AA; 14.3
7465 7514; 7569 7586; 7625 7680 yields 0.1 AA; 14.6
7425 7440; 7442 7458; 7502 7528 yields 0.3 AA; 15.4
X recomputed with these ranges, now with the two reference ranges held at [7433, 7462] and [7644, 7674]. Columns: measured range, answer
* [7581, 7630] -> 0.4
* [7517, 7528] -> 0.5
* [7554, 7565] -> -0.8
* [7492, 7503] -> -0.2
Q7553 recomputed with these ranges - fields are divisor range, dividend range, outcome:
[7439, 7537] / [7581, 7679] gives 0.92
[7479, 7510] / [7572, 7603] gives 0.93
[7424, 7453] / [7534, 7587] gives 0.98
